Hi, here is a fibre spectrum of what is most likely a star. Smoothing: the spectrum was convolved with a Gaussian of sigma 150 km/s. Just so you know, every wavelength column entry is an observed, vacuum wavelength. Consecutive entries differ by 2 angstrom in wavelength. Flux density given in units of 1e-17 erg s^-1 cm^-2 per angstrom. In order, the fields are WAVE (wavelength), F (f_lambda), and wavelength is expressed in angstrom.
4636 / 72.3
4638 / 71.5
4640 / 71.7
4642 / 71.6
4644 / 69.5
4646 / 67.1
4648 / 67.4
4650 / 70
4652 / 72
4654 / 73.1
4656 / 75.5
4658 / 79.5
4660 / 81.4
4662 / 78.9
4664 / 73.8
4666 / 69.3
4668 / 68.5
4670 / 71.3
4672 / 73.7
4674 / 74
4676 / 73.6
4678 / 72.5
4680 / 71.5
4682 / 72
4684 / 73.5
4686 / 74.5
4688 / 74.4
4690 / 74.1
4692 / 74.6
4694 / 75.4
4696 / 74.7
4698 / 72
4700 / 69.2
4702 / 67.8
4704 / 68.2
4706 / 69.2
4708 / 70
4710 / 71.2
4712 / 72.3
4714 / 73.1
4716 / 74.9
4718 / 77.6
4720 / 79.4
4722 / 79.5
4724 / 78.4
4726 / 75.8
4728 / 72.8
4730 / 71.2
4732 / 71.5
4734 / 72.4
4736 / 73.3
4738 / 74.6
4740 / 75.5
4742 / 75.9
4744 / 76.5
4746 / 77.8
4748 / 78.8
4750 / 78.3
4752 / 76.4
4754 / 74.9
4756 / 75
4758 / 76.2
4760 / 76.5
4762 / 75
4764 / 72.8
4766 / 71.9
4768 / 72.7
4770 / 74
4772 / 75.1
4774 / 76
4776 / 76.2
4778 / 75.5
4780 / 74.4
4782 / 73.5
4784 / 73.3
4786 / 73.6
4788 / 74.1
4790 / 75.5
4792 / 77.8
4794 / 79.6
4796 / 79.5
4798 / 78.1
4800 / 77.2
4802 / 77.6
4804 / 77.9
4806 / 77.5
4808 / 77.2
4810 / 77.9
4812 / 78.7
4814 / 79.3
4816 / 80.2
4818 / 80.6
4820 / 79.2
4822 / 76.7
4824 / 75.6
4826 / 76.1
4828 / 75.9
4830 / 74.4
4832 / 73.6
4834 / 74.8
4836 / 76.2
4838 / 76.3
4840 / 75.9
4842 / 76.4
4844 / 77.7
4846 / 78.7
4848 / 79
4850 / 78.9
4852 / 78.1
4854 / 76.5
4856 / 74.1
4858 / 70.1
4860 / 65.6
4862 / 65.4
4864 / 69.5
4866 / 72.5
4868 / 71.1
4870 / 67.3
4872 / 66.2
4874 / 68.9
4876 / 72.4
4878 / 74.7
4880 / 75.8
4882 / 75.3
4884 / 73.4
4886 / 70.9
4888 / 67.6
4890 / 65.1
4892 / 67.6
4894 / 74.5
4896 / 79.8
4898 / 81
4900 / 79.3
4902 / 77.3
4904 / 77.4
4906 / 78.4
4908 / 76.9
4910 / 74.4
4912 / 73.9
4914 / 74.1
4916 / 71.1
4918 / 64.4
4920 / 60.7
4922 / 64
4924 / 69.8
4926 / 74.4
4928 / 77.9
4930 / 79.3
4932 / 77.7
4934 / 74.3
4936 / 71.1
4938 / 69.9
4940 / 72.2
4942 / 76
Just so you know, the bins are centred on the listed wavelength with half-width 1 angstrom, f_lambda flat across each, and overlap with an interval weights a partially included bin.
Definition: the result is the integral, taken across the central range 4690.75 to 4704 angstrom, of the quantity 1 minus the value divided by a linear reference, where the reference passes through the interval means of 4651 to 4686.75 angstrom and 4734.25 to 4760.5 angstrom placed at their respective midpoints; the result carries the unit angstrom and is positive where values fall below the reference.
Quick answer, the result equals 0.46 angstrom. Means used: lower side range 73.8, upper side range 76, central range 72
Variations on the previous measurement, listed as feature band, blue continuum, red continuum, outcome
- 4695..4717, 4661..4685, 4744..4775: 0.78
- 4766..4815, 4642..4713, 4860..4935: -2.57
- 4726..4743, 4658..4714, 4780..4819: 0.26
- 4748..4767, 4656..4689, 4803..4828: 0.23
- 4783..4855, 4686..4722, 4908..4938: -4.55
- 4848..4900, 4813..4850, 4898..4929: 1.87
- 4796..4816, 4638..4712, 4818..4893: -1.36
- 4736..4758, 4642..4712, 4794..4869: -0.65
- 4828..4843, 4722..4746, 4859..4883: -0.82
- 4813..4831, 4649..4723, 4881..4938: -1.05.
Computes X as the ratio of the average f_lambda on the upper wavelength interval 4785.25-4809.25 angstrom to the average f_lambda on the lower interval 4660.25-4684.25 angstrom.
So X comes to 1.06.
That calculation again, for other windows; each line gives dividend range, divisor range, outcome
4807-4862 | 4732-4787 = 1.02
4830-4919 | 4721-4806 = 0.97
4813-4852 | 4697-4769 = 1.04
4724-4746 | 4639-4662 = 1.02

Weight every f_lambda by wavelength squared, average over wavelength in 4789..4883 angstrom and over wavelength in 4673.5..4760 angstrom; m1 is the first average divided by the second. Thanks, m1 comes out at 1.07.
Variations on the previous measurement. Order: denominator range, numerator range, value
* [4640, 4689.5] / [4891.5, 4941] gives 1.12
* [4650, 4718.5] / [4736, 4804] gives 1.07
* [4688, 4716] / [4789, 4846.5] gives 1.13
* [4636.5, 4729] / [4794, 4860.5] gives 1.12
